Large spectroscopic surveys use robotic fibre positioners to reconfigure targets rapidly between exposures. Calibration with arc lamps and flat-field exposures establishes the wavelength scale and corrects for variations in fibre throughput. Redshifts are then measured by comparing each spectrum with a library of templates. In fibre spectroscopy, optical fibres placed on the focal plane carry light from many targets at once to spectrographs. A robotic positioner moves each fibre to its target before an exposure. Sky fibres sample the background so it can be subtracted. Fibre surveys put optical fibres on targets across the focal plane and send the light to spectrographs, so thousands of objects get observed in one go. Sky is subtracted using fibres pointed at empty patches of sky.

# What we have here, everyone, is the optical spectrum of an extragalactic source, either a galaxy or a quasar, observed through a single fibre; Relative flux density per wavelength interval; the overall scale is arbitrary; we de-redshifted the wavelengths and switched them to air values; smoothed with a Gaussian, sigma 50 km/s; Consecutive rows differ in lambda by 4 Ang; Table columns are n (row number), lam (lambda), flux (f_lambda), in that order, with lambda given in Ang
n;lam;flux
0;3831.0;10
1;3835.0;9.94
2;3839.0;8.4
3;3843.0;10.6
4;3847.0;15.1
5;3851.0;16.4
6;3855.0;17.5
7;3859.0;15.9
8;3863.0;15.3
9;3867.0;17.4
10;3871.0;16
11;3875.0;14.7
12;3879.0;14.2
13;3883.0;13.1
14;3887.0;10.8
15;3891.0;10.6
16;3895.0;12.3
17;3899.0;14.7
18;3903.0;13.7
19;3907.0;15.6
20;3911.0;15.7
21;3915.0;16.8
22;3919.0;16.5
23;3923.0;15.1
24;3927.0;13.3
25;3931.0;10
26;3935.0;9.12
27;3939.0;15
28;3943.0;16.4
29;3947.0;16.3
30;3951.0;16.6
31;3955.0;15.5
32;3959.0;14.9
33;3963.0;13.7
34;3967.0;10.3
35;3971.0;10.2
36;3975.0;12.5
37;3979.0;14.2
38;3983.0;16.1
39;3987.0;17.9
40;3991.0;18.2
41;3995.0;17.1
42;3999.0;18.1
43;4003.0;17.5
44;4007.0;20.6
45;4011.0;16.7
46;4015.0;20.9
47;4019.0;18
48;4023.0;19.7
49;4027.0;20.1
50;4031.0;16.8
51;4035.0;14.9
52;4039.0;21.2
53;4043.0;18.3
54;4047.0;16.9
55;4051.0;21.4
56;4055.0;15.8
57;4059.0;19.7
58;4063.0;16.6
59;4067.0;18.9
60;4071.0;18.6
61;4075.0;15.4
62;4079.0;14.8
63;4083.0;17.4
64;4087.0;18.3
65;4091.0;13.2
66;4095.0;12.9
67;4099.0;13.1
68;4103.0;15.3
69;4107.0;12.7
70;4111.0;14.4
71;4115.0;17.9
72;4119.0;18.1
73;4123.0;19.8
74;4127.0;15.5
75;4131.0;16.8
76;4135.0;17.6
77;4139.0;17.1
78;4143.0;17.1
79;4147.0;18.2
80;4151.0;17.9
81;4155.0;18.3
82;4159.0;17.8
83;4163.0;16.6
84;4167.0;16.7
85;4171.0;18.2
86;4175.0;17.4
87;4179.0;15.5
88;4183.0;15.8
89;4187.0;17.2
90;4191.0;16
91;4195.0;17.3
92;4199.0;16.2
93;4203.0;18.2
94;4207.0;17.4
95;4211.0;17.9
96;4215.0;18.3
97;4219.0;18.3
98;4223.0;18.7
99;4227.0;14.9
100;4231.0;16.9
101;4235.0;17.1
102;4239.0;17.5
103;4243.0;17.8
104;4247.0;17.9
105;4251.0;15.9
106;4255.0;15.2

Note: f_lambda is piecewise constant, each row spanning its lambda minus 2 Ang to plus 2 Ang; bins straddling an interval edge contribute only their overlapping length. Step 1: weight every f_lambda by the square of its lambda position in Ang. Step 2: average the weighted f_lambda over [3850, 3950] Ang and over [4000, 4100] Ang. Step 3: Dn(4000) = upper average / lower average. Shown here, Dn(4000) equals 1.3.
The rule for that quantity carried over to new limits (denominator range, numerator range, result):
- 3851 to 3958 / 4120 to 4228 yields 1.36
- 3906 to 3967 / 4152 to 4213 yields 1.33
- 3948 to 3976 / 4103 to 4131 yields 1.31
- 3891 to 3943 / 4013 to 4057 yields 1.41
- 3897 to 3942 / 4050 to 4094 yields 1.30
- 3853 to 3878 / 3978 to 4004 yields 1.14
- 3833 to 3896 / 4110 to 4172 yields 1.46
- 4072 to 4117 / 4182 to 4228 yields 1.20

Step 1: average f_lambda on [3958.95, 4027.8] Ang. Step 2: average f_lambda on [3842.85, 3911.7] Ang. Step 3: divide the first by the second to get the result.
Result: 1.14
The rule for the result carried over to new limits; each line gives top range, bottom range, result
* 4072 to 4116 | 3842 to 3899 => 1.05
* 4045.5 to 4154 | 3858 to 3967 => 1.17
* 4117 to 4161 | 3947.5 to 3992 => 1.21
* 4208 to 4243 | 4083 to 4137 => 1.10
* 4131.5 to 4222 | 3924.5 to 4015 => 1.14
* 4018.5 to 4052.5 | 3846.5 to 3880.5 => 1.17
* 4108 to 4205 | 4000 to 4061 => 0.92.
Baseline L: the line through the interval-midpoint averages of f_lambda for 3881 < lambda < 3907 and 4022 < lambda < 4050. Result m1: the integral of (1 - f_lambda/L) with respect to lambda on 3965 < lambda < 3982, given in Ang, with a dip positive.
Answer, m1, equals 4.1 Ang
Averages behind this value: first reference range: 12.8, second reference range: 18.3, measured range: 12.1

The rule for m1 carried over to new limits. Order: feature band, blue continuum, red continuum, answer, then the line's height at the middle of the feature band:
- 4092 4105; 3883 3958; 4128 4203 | 2.0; 16.3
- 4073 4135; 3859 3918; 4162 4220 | 2.2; 16.4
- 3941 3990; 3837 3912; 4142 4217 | 1.3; 15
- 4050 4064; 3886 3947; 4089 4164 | -2.5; 15.5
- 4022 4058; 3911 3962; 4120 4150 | -5.0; 16.1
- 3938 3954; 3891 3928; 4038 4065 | -0.5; 15.6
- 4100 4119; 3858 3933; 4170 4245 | 1.1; 16.3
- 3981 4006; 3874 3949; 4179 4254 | -4.8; 14.7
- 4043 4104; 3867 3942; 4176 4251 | -3.9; 15.7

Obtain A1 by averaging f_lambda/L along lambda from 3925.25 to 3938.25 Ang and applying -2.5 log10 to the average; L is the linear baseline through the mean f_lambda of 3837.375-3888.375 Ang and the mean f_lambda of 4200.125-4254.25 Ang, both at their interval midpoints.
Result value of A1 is 0.31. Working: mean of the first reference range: 14.3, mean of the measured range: 11.2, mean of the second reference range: 17.4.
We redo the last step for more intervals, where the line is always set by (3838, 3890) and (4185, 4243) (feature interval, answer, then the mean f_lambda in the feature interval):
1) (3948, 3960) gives -0.05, 15.8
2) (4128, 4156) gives -0.05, 17.5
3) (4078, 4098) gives 0.07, 15.2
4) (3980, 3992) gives -0.12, 17.1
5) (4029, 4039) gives -0.08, 16.9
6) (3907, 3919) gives -0.10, 16.2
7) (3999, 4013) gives -0.18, 18.2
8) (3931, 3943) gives 0.20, 12.4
